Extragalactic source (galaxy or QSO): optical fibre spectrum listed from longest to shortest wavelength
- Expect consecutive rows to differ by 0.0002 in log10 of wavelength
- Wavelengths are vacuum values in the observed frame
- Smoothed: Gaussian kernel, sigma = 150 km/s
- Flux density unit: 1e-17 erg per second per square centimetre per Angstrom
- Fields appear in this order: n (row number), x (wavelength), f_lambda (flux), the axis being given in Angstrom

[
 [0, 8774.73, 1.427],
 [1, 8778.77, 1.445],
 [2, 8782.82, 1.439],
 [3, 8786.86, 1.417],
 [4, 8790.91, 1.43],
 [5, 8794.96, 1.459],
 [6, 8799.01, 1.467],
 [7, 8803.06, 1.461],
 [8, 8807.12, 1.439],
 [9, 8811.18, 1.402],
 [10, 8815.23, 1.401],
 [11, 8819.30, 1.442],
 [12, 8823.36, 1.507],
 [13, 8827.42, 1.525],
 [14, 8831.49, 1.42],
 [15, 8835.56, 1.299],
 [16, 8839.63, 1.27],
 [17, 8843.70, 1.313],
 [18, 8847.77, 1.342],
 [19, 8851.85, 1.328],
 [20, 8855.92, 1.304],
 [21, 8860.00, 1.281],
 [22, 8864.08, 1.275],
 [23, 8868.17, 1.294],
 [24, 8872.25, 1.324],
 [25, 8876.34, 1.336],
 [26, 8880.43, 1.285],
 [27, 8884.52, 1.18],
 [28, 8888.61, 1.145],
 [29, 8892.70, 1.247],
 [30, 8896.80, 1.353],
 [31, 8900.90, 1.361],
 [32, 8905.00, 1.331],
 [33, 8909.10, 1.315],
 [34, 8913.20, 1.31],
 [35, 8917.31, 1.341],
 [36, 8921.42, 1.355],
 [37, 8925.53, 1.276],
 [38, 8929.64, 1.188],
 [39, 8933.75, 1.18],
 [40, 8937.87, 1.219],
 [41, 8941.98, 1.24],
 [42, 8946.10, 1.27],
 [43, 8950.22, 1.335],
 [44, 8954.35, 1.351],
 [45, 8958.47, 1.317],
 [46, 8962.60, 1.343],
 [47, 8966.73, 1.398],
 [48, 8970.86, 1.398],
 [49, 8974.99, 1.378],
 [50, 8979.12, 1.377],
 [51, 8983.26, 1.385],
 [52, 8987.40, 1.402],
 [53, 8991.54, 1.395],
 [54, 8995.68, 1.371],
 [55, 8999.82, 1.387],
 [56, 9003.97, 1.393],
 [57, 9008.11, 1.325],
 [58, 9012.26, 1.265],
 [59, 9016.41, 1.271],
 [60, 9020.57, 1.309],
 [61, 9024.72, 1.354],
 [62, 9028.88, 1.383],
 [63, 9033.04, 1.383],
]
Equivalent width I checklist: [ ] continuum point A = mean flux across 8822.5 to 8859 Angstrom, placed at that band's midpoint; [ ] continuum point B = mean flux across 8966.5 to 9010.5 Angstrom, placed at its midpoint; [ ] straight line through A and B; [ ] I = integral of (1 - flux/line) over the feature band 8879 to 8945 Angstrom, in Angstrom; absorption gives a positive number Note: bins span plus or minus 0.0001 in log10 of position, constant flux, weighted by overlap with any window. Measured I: 4.8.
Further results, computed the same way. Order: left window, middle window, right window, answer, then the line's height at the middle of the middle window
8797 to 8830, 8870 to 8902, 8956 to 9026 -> 3.1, 1.41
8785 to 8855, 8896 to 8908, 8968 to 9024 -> 0.3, 1.38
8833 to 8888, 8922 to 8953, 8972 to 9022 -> 1.8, 1.33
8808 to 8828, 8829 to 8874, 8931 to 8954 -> 2.6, 1.4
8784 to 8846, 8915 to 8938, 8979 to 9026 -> 1.9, 1.38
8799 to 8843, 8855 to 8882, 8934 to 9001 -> 1.8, 1.39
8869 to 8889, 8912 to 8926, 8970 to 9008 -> -0.2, 1.31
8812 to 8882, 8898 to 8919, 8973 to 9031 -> 0.3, 1.35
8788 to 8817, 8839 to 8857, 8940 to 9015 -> 1.3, 1.41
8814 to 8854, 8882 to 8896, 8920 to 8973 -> 1.4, 1.34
